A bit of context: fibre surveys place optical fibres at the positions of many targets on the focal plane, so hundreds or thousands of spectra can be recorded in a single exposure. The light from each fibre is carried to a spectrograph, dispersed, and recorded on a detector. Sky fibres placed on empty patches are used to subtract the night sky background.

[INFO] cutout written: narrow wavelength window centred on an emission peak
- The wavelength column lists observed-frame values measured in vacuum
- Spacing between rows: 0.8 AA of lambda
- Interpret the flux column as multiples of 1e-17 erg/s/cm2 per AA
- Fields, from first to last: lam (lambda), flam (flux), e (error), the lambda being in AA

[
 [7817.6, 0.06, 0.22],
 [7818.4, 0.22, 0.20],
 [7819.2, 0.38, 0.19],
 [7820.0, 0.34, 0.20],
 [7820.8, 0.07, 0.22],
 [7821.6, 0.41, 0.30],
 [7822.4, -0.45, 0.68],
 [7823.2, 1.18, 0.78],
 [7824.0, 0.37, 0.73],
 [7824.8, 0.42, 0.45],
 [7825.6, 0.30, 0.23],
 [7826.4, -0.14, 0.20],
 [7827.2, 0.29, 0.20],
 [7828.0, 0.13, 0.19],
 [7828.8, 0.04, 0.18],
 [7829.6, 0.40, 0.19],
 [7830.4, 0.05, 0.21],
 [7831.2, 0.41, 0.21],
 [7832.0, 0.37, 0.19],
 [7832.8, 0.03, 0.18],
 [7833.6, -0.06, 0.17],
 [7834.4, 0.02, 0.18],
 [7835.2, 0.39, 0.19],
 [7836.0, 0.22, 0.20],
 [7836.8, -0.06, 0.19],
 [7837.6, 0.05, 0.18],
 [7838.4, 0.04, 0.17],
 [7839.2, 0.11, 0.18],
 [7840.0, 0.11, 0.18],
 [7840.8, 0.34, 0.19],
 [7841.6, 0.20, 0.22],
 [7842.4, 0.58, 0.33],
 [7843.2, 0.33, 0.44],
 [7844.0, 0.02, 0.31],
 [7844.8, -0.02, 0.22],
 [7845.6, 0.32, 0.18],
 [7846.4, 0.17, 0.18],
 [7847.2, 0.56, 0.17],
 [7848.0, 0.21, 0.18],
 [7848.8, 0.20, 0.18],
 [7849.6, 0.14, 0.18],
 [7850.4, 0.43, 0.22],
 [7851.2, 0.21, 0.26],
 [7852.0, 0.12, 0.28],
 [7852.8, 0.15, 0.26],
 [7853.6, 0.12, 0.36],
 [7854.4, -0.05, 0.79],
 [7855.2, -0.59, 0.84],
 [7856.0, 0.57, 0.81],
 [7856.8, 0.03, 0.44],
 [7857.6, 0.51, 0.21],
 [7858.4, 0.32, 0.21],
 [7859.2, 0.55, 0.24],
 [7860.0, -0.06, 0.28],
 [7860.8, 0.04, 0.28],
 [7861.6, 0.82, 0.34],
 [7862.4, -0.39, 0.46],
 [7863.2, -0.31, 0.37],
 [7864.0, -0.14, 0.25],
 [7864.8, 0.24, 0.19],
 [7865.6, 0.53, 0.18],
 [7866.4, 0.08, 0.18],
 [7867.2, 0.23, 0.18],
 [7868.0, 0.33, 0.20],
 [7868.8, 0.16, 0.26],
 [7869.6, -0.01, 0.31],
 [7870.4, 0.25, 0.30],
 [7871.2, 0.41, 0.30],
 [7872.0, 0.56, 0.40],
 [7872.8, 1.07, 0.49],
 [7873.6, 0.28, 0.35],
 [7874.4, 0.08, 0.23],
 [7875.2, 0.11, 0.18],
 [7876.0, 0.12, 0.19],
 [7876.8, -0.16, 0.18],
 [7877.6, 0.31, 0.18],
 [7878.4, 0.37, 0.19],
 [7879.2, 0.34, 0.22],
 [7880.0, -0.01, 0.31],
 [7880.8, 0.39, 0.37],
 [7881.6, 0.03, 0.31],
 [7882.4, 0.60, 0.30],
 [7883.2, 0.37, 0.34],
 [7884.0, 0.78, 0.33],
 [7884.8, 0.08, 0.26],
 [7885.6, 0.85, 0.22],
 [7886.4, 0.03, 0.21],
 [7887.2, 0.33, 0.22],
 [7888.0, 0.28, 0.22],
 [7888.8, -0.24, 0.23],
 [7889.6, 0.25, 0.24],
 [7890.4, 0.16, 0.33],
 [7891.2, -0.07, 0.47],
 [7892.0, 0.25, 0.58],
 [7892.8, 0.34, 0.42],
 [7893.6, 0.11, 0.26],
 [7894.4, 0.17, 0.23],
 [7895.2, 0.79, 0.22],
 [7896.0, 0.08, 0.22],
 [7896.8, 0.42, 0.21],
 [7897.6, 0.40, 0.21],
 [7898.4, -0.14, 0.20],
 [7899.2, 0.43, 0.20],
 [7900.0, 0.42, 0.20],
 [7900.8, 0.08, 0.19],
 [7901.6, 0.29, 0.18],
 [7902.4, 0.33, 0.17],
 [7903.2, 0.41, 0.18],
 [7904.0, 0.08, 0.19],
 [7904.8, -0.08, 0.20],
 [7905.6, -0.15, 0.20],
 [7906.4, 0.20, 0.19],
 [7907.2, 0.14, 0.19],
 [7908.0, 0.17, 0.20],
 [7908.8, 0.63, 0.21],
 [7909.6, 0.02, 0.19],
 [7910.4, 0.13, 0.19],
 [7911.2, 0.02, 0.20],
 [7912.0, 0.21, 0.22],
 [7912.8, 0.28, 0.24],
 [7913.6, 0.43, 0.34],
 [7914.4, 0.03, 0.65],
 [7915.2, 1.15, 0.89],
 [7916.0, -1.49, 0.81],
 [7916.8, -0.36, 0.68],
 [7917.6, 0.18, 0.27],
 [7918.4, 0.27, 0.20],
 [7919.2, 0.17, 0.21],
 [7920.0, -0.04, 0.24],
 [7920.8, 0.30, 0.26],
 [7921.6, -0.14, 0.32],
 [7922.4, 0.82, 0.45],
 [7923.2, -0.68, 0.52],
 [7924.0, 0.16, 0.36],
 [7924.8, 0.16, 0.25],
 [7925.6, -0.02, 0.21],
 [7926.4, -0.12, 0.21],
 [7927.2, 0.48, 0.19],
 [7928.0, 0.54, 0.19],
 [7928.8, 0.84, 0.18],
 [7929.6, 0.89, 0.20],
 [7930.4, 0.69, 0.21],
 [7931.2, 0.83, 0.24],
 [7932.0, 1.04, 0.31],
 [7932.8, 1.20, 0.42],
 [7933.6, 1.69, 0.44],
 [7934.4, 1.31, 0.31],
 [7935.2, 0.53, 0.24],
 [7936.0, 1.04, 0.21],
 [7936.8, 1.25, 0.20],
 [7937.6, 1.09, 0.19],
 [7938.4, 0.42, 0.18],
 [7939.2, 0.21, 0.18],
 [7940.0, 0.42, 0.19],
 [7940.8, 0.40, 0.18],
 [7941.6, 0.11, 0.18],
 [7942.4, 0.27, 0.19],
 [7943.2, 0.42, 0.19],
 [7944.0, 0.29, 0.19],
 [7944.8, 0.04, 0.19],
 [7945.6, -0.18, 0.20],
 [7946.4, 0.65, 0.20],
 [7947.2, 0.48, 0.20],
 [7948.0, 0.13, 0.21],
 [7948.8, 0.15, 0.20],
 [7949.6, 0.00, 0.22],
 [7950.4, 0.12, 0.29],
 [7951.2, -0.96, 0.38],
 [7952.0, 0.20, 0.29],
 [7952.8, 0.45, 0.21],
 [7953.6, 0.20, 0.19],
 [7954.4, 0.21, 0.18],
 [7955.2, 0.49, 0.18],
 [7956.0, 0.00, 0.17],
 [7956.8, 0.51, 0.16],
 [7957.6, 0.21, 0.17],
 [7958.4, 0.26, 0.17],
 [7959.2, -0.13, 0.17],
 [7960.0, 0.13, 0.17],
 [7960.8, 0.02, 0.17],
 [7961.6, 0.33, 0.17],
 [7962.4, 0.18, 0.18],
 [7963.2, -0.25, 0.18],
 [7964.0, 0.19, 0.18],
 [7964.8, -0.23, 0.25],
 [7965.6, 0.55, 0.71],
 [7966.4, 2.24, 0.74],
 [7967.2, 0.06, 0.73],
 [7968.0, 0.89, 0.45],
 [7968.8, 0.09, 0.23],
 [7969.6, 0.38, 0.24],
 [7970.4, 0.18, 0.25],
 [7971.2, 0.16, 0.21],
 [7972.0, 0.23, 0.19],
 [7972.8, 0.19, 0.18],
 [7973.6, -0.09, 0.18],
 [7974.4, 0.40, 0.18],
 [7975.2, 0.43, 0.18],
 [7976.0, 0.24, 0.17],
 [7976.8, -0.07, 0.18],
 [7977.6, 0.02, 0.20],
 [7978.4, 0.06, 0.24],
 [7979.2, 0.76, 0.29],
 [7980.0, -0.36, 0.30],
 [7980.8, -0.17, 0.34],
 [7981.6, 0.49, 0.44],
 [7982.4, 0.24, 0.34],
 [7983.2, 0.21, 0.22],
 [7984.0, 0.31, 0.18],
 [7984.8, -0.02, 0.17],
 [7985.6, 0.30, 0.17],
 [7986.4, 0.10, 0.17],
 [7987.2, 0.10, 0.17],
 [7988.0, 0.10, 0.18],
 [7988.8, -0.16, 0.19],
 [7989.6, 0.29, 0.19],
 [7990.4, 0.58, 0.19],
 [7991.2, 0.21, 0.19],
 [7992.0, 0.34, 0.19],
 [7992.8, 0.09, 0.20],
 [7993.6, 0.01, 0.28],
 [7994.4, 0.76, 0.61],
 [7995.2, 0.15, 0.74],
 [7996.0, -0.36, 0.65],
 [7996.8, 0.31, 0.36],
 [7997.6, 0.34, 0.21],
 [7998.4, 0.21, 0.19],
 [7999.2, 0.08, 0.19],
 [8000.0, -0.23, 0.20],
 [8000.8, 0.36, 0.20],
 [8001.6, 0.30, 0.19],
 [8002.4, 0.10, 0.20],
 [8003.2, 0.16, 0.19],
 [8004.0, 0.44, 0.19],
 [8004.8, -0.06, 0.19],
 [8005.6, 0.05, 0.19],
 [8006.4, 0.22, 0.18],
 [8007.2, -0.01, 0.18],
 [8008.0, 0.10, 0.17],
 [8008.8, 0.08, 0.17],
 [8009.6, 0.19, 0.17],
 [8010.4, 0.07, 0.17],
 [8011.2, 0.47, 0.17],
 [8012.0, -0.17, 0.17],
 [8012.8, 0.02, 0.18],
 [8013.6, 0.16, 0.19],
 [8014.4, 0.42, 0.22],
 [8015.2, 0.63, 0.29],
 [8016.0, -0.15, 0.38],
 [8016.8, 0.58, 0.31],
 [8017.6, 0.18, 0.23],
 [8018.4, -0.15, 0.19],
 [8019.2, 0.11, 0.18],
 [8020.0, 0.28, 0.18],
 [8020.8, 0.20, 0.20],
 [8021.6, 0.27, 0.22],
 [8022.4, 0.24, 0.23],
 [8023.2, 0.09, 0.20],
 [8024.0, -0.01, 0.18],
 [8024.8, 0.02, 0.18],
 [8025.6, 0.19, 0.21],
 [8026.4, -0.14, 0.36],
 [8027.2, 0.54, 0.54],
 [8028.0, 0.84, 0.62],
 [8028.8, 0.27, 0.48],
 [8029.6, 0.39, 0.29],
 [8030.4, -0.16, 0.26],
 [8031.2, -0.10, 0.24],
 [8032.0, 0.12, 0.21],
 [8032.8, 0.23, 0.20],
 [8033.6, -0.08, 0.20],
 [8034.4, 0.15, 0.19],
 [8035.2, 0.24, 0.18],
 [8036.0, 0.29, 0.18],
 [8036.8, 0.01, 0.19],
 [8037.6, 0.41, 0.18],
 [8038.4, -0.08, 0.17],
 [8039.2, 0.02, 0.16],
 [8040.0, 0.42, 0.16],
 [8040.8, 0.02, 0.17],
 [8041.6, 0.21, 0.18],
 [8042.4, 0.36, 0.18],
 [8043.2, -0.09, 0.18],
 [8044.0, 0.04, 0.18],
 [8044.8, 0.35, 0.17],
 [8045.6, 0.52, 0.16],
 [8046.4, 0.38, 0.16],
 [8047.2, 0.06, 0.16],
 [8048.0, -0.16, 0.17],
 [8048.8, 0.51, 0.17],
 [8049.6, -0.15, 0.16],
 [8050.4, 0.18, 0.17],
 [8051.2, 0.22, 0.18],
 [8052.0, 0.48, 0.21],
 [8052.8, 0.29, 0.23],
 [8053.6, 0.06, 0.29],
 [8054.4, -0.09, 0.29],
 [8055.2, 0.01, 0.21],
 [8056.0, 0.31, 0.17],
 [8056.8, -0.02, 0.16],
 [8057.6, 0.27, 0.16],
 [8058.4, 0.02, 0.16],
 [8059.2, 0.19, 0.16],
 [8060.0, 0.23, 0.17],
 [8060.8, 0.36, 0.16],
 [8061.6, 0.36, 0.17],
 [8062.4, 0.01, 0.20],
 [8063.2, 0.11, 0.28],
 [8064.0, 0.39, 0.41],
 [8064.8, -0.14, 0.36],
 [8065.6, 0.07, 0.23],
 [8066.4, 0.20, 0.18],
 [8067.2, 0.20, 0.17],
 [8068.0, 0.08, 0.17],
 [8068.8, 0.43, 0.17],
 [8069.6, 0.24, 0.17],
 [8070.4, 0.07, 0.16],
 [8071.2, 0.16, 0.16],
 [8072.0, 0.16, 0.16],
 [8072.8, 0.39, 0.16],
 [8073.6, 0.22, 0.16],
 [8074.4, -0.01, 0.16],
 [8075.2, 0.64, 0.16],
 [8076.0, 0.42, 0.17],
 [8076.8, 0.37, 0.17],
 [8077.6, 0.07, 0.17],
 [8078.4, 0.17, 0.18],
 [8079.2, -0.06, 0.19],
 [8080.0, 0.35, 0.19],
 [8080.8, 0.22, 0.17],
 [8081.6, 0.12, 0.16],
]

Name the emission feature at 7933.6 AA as H-gamma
